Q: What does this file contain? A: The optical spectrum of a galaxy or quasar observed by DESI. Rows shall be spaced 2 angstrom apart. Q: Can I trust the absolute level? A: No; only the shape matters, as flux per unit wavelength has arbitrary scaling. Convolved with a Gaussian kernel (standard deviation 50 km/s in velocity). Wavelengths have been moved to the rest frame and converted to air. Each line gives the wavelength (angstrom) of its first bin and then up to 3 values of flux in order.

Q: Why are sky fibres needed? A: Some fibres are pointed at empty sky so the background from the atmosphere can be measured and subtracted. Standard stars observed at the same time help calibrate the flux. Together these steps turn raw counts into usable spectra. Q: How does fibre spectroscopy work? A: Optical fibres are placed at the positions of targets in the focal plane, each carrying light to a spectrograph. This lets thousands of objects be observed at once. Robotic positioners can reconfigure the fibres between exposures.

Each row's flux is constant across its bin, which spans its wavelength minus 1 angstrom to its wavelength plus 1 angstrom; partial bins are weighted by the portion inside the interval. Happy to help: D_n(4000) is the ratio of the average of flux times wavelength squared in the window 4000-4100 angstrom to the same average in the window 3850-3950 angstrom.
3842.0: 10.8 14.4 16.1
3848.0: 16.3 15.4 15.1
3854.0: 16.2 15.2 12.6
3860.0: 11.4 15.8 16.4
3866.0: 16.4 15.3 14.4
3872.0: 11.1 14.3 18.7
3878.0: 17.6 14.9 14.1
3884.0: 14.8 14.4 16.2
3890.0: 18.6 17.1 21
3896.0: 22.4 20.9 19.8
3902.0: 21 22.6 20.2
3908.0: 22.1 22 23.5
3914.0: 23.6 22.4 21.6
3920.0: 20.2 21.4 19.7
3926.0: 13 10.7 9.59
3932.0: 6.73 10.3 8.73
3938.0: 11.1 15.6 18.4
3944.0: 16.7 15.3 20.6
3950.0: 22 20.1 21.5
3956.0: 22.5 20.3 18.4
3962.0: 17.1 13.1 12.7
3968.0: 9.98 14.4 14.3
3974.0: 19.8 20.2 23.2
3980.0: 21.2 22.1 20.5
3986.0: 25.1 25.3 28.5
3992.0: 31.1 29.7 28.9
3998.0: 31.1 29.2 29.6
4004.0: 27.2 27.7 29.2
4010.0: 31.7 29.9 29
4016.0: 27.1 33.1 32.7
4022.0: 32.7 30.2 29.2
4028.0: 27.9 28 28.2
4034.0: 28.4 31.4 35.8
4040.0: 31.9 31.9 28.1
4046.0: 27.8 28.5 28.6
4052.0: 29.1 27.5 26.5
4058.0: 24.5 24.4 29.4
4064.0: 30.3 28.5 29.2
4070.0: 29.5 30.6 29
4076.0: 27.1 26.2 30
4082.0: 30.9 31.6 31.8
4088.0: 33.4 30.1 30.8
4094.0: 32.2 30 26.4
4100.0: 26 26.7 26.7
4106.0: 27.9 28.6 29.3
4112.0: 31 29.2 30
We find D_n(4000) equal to 1.9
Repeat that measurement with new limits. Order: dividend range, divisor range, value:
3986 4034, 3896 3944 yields 1.74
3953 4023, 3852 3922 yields 1.43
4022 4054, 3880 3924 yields 1.60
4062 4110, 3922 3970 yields 2.02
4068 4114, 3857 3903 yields 1.98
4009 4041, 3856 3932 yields 1.86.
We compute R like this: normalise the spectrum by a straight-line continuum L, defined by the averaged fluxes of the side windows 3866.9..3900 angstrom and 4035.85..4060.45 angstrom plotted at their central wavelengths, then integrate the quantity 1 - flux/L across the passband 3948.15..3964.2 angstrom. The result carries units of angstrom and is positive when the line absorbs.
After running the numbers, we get 1.68 angstrom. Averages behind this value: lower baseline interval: 16.7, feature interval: 19.8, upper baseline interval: 28.9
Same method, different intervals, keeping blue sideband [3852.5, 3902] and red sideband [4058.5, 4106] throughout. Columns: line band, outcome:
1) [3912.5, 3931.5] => 1.1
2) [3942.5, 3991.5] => 5.5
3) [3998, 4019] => -4.3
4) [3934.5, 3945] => 3.3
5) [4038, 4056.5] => -1.7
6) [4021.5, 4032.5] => -1.6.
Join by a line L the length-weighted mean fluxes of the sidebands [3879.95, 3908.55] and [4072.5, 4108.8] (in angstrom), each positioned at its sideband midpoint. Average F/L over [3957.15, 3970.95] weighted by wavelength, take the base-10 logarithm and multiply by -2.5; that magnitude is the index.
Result 0.43 mag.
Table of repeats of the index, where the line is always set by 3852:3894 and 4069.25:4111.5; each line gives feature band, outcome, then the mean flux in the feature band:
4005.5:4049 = -0.19 mag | 30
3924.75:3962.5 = 0.26 mag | 15.7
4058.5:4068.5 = -0.02 mag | 28.1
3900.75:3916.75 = -0.24 mag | 22.1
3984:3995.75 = -0.19 mag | 27.4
